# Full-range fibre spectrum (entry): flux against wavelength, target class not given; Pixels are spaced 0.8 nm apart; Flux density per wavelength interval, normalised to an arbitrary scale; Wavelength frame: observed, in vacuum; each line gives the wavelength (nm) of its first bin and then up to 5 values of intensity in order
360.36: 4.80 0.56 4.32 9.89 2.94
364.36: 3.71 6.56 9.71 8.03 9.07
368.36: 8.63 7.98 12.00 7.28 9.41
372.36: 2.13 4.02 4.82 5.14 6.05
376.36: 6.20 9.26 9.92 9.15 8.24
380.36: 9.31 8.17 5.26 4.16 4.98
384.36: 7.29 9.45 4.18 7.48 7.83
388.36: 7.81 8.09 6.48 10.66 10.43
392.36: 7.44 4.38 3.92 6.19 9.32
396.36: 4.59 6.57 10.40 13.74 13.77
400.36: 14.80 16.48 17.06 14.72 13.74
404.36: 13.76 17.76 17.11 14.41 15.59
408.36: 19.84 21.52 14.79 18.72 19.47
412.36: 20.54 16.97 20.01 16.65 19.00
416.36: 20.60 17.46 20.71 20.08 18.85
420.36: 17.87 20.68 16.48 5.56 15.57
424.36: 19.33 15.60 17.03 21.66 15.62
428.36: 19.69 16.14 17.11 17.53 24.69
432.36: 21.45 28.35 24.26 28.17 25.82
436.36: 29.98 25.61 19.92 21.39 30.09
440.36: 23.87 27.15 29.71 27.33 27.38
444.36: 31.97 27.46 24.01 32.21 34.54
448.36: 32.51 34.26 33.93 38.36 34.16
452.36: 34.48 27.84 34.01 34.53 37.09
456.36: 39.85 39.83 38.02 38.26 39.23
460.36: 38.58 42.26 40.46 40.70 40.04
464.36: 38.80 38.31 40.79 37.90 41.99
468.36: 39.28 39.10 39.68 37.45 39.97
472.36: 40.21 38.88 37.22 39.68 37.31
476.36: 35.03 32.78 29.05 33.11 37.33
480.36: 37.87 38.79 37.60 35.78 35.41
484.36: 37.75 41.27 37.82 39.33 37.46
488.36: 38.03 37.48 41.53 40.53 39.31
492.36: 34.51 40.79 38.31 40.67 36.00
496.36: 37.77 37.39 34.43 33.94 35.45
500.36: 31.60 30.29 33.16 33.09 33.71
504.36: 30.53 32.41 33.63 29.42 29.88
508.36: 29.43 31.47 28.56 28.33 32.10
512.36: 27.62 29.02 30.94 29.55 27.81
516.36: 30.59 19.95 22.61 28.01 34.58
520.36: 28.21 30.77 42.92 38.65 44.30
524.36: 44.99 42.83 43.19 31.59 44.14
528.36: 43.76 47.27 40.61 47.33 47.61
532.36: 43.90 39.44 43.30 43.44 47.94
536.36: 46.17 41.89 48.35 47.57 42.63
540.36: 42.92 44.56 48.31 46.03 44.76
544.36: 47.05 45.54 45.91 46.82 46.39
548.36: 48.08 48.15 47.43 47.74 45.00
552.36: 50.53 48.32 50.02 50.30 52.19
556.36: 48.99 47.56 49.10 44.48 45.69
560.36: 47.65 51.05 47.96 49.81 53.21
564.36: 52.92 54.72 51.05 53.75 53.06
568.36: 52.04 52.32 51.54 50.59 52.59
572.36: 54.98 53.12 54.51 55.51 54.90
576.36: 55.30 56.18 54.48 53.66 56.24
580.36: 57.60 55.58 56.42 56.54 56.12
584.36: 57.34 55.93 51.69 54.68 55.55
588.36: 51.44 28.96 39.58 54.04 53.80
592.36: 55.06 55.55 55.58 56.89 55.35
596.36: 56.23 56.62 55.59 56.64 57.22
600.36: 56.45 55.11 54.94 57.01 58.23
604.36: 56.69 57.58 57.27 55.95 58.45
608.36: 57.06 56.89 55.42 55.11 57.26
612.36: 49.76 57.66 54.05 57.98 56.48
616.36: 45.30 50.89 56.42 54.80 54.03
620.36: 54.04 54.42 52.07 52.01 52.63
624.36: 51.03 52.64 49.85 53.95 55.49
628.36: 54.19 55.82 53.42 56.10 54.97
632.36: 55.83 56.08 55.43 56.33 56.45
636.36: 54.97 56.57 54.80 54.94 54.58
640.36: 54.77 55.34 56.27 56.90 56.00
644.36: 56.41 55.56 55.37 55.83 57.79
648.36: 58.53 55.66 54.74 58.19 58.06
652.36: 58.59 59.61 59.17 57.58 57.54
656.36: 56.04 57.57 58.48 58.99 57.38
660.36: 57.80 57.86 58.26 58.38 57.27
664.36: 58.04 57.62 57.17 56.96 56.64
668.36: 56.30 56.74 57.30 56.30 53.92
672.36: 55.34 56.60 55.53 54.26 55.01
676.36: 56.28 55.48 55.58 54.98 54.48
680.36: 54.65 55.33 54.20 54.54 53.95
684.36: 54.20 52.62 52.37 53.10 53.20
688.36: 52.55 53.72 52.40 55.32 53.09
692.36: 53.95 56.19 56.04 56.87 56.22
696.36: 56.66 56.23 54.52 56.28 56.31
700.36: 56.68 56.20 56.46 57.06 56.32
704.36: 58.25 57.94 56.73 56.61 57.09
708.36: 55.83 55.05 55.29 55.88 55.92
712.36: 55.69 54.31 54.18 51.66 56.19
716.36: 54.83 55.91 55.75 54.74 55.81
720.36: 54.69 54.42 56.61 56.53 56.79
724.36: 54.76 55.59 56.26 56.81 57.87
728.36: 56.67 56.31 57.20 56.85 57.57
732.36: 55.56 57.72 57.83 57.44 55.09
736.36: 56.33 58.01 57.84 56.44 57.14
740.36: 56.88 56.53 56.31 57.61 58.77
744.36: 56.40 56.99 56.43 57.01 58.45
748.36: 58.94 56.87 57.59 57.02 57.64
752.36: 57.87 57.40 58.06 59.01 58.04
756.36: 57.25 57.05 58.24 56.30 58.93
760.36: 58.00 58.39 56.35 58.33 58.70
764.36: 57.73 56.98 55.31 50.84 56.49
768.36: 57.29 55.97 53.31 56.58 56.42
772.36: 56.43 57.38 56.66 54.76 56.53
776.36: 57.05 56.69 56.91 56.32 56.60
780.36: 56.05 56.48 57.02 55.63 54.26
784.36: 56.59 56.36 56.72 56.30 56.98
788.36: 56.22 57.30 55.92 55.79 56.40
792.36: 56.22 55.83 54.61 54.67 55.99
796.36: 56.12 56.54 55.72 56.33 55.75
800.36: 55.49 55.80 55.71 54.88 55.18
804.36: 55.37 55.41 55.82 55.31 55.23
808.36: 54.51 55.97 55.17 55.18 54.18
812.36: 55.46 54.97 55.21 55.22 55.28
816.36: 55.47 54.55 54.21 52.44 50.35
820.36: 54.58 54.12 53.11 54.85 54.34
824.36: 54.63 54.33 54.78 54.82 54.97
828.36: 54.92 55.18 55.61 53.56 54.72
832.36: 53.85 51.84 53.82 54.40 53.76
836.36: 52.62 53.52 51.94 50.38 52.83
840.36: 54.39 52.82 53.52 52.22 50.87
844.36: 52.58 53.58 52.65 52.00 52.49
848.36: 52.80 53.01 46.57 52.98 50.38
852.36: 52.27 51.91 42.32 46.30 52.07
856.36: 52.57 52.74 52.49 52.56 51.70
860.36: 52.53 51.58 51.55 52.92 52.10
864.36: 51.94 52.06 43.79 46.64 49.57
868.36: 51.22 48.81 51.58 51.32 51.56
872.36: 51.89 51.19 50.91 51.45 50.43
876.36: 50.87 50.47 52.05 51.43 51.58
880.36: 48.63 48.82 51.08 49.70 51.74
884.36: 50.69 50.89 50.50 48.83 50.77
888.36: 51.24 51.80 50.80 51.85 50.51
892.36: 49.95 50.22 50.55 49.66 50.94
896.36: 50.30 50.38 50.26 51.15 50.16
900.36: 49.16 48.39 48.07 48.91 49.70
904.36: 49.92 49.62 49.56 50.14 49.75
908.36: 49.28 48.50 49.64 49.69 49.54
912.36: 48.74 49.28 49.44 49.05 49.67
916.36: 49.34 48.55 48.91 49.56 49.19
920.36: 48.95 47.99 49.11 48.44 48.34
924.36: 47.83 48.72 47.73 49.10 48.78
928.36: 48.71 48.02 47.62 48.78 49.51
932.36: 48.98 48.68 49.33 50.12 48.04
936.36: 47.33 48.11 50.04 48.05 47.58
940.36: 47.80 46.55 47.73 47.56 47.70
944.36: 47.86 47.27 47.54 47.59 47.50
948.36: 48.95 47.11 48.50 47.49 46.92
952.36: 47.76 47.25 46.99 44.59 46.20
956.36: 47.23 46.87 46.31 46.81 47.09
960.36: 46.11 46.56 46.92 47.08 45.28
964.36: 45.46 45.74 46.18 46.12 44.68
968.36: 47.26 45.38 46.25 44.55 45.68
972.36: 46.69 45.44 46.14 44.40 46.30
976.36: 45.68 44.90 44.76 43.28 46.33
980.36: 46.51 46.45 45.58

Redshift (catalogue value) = 0.000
